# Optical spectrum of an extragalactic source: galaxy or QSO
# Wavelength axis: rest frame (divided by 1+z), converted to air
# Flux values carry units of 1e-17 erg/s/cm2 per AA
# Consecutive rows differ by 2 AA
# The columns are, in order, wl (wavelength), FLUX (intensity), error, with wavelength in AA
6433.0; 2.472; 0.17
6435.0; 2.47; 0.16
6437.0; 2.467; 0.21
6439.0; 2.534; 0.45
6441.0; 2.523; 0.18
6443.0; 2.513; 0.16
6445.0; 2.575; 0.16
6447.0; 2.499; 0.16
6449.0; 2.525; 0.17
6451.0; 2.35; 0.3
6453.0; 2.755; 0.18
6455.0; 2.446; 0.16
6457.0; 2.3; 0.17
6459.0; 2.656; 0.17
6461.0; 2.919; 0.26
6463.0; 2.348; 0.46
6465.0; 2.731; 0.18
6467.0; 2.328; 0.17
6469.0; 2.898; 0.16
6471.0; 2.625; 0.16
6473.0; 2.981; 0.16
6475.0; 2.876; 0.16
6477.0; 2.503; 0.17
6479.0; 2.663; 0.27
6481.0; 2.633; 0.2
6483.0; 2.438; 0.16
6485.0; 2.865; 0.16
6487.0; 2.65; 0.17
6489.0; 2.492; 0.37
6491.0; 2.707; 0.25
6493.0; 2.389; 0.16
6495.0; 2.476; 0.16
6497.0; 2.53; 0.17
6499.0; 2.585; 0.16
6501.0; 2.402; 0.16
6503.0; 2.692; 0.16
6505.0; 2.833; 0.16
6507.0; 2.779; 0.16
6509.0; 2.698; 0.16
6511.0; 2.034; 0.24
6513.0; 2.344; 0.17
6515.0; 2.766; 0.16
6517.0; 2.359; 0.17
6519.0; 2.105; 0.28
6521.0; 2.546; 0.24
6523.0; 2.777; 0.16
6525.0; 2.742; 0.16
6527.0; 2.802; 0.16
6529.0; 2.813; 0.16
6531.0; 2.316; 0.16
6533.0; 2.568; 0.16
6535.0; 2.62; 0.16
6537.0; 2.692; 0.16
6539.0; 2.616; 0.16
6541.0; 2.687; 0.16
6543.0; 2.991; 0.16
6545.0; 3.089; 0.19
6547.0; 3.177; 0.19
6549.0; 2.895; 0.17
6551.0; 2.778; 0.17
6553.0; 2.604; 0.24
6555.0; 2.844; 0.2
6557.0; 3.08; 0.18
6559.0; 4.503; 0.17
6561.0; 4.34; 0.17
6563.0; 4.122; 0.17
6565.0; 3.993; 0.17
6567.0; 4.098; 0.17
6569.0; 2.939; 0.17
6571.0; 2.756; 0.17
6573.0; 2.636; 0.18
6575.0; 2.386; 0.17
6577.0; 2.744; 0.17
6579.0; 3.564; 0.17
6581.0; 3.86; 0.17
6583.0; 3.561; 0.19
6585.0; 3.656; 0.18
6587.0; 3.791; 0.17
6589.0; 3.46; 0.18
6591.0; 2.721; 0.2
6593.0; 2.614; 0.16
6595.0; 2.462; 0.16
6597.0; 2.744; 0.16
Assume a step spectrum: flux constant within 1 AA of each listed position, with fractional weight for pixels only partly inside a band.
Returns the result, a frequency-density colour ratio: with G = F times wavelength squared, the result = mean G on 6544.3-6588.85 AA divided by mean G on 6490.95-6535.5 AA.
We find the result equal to 1.33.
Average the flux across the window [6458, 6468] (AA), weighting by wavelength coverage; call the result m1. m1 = 2.6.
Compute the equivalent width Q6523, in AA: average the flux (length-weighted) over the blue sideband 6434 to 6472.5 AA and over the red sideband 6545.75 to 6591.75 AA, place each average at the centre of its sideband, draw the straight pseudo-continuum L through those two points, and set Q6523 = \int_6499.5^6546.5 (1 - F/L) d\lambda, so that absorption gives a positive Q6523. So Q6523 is 6.2 AA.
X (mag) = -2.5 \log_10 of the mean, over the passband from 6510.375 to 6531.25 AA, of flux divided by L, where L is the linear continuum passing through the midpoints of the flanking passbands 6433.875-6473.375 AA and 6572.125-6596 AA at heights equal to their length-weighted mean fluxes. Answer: 0.133 mag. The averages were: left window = 2.57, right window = 3.12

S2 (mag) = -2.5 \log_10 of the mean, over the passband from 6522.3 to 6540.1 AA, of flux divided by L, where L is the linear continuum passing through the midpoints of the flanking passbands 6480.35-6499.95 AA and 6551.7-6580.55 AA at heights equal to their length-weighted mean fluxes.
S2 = 0.125 mag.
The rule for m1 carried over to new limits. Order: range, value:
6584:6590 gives 3.64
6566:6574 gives 3.11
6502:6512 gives 2.61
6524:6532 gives 2.67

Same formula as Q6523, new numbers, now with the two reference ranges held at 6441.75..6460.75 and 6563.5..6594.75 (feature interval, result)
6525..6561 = 1.49 AA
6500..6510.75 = 0.75 AA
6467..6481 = -0.32 AA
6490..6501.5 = 1.07 AA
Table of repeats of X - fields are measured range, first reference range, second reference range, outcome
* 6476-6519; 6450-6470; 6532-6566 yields 0.11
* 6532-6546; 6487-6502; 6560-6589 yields 0.11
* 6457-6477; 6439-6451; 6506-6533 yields -0.06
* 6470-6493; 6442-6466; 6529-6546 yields -0.03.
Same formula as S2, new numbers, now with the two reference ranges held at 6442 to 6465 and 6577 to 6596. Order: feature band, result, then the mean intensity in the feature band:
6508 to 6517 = 0.17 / 2.45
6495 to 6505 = 0.09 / 2.57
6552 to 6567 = -0.17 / 3.67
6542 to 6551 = 0.02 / 3.01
